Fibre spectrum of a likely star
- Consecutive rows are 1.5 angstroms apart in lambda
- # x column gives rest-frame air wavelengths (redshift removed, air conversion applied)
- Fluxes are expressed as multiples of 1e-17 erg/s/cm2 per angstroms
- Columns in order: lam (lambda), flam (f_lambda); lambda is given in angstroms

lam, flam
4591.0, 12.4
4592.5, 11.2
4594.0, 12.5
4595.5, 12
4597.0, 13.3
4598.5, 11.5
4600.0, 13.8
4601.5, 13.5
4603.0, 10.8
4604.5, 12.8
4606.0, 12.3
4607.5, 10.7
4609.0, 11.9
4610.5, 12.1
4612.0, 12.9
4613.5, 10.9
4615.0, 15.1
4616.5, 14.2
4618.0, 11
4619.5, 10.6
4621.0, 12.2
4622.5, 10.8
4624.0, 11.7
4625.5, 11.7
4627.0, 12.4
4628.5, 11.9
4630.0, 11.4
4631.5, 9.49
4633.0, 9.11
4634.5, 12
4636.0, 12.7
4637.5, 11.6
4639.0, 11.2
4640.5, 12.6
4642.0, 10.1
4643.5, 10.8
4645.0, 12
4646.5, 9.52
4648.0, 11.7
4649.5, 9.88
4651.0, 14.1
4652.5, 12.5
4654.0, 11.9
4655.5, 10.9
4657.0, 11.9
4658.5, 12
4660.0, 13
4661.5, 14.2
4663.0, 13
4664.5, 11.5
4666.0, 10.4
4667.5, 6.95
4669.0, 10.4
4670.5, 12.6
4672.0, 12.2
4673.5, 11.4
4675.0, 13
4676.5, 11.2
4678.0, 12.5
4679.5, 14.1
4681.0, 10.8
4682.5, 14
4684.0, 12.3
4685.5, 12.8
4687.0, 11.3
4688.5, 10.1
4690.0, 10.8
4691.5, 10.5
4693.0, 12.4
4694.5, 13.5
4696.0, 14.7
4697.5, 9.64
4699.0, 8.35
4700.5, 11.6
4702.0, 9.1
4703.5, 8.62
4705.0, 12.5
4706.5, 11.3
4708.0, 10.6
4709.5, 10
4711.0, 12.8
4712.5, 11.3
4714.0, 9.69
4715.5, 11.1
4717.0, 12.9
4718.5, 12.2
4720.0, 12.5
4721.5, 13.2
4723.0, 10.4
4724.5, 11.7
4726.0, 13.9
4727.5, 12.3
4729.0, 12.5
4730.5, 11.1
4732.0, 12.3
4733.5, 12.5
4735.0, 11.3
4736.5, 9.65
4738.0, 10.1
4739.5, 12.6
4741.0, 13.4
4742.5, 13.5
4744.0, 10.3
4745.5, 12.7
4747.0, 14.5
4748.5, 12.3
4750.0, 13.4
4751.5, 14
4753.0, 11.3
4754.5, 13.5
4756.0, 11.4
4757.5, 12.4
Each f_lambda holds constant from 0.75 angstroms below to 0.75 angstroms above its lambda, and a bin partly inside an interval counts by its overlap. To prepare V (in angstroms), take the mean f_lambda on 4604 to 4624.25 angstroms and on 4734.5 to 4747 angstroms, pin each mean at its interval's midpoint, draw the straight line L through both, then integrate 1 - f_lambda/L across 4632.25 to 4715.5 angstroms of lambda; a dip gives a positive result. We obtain 3.50 angstroms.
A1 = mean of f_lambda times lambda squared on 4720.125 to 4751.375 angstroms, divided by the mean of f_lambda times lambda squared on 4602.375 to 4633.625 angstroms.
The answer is 1.10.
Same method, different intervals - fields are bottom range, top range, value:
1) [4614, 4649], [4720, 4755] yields 1.11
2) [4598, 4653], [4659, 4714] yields 1.00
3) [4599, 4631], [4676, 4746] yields 1.01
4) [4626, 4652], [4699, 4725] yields 1.02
